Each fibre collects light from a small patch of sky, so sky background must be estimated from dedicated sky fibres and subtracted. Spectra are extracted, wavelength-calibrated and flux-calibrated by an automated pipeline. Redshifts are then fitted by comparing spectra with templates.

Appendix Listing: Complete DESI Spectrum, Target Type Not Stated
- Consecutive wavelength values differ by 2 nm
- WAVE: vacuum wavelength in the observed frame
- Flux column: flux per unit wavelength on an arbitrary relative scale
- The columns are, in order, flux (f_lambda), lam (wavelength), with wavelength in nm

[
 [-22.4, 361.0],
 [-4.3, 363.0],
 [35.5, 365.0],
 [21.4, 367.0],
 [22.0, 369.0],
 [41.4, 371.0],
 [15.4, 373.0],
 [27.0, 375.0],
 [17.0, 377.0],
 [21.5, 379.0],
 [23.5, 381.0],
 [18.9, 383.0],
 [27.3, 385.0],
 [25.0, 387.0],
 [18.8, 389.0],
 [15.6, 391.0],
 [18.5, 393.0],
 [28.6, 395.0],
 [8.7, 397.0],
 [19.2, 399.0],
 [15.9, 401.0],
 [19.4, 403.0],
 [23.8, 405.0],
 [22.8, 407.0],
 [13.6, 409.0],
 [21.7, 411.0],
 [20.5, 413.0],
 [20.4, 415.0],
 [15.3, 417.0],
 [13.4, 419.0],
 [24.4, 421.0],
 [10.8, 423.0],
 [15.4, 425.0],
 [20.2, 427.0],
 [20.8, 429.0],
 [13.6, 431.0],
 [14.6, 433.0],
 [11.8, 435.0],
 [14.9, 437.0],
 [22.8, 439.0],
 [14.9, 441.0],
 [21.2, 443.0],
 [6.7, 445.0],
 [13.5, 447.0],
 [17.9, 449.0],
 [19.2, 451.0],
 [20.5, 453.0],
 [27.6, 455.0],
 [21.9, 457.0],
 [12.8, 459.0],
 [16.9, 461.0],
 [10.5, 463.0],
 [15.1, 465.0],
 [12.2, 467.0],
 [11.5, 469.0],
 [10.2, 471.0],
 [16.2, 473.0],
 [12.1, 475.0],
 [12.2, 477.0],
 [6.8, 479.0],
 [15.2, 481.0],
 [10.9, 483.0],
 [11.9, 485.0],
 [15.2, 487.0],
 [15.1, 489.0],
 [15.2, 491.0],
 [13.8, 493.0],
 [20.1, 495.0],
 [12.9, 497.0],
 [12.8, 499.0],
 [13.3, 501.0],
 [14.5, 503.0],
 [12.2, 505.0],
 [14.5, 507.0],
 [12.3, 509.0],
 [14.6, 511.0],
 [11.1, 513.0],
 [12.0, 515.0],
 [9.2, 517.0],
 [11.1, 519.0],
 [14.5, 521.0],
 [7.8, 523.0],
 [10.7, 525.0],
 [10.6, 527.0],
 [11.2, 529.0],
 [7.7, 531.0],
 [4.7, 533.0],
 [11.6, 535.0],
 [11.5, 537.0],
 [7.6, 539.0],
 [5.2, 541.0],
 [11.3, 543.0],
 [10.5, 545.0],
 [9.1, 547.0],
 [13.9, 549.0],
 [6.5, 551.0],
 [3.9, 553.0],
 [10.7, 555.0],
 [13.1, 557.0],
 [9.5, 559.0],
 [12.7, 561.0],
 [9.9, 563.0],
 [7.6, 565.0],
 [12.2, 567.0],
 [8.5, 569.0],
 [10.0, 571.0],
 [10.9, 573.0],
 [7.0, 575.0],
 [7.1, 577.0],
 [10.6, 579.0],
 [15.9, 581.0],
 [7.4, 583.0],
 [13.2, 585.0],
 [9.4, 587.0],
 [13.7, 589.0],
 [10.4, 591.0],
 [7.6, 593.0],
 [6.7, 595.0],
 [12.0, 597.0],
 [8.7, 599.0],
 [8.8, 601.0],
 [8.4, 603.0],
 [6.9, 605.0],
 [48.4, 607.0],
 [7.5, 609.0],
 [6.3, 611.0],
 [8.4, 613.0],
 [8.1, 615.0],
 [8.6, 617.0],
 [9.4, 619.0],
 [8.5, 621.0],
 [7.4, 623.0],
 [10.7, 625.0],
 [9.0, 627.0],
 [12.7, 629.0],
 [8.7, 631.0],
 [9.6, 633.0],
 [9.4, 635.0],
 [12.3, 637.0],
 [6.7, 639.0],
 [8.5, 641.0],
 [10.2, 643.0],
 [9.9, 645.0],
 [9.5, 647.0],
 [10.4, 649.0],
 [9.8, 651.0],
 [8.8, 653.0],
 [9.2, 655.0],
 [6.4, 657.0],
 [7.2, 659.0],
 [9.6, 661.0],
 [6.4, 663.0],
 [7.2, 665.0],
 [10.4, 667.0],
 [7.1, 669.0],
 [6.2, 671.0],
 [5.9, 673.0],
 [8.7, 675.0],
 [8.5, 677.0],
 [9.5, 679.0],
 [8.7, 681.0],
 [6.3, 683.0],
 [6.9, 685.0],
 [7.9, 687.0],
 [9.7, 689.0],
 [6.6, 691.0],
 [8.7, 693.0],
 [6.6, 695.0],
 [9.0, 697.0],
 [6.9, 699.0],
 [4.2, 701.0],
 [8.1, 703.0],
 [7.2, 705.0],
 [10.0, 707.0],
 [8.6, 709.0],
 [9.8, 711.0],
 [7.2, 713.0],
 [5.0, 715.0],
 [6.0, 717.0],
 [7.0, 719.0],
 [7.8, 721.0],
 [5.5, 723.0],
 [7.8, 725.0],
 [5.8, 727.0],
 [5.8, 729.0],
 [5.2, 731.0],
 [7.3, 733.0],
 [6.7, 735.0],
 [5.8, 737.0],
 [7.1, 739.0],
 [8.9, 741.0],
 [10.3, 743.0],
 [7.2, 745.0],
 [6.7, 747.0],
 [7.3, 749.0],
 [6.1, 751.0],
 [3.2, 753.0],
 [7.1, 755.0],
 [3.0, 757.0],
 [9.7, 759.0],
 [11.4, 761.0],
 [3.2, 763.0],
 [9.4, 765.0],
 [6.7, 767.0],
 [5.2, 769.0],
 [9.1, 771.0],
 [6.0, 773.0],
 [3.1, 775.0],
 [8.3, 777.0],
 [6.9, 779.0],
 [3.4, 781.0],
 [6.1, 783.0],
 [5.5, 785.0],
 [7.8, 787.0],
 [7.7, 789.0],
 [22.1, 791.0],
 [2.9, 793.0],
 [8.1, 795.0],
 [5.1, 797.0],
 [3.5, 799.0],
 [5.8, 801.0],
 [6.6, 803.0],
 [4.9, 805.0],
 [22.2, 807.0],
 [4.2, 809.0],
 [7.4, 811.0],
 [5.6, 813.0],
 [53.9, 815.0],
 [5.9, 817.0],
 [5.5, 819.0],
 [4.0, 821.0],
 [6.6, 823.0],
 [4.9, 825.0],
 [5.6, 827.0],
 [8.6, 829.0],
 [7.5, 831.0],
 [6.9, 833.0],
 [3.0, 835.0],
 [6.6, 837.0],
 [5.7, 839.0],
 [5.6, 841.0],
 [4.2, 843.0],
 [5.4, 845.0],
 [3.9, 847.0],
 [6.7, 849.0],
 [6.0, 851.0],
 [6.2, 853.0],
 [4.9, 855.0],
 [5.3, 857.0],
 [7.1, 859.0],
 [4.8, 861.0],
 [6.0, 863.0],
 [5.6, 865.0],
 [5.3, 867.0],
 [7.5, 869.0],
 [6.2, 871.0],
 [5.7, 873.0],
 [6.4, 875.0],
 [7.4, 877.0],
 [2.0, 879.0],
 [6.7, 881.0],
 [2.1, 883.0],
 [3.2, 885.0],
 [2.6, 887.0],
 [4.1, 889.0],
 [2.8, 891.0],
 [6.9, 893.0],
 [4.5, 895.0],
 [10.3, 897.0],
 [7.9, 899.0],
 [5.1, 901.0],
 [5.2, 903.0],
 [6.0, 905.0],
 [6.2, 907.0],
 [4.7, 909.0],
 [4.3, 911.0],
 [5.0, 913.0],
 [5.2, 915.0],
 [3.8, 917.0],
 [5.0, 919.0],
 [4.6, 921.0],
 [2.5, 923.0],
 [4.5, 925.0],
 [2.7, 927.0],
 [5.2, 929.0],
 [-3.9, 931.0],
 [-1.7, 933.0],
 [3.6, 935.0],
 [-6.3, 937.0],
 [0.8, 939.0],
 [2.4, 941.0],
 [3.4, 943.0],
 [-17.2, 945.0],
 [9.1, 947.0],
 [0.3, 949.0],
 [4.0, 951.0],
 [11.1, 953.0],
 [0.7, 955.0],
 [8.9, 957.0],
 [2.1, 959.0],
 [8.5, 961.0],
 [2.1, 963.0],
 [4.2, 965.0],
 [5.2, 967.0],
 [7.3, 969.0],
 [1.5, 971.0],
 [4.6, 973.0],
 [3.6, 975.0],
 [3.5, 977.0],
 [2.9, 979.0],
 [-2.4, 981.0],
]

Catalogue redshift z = 0.626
